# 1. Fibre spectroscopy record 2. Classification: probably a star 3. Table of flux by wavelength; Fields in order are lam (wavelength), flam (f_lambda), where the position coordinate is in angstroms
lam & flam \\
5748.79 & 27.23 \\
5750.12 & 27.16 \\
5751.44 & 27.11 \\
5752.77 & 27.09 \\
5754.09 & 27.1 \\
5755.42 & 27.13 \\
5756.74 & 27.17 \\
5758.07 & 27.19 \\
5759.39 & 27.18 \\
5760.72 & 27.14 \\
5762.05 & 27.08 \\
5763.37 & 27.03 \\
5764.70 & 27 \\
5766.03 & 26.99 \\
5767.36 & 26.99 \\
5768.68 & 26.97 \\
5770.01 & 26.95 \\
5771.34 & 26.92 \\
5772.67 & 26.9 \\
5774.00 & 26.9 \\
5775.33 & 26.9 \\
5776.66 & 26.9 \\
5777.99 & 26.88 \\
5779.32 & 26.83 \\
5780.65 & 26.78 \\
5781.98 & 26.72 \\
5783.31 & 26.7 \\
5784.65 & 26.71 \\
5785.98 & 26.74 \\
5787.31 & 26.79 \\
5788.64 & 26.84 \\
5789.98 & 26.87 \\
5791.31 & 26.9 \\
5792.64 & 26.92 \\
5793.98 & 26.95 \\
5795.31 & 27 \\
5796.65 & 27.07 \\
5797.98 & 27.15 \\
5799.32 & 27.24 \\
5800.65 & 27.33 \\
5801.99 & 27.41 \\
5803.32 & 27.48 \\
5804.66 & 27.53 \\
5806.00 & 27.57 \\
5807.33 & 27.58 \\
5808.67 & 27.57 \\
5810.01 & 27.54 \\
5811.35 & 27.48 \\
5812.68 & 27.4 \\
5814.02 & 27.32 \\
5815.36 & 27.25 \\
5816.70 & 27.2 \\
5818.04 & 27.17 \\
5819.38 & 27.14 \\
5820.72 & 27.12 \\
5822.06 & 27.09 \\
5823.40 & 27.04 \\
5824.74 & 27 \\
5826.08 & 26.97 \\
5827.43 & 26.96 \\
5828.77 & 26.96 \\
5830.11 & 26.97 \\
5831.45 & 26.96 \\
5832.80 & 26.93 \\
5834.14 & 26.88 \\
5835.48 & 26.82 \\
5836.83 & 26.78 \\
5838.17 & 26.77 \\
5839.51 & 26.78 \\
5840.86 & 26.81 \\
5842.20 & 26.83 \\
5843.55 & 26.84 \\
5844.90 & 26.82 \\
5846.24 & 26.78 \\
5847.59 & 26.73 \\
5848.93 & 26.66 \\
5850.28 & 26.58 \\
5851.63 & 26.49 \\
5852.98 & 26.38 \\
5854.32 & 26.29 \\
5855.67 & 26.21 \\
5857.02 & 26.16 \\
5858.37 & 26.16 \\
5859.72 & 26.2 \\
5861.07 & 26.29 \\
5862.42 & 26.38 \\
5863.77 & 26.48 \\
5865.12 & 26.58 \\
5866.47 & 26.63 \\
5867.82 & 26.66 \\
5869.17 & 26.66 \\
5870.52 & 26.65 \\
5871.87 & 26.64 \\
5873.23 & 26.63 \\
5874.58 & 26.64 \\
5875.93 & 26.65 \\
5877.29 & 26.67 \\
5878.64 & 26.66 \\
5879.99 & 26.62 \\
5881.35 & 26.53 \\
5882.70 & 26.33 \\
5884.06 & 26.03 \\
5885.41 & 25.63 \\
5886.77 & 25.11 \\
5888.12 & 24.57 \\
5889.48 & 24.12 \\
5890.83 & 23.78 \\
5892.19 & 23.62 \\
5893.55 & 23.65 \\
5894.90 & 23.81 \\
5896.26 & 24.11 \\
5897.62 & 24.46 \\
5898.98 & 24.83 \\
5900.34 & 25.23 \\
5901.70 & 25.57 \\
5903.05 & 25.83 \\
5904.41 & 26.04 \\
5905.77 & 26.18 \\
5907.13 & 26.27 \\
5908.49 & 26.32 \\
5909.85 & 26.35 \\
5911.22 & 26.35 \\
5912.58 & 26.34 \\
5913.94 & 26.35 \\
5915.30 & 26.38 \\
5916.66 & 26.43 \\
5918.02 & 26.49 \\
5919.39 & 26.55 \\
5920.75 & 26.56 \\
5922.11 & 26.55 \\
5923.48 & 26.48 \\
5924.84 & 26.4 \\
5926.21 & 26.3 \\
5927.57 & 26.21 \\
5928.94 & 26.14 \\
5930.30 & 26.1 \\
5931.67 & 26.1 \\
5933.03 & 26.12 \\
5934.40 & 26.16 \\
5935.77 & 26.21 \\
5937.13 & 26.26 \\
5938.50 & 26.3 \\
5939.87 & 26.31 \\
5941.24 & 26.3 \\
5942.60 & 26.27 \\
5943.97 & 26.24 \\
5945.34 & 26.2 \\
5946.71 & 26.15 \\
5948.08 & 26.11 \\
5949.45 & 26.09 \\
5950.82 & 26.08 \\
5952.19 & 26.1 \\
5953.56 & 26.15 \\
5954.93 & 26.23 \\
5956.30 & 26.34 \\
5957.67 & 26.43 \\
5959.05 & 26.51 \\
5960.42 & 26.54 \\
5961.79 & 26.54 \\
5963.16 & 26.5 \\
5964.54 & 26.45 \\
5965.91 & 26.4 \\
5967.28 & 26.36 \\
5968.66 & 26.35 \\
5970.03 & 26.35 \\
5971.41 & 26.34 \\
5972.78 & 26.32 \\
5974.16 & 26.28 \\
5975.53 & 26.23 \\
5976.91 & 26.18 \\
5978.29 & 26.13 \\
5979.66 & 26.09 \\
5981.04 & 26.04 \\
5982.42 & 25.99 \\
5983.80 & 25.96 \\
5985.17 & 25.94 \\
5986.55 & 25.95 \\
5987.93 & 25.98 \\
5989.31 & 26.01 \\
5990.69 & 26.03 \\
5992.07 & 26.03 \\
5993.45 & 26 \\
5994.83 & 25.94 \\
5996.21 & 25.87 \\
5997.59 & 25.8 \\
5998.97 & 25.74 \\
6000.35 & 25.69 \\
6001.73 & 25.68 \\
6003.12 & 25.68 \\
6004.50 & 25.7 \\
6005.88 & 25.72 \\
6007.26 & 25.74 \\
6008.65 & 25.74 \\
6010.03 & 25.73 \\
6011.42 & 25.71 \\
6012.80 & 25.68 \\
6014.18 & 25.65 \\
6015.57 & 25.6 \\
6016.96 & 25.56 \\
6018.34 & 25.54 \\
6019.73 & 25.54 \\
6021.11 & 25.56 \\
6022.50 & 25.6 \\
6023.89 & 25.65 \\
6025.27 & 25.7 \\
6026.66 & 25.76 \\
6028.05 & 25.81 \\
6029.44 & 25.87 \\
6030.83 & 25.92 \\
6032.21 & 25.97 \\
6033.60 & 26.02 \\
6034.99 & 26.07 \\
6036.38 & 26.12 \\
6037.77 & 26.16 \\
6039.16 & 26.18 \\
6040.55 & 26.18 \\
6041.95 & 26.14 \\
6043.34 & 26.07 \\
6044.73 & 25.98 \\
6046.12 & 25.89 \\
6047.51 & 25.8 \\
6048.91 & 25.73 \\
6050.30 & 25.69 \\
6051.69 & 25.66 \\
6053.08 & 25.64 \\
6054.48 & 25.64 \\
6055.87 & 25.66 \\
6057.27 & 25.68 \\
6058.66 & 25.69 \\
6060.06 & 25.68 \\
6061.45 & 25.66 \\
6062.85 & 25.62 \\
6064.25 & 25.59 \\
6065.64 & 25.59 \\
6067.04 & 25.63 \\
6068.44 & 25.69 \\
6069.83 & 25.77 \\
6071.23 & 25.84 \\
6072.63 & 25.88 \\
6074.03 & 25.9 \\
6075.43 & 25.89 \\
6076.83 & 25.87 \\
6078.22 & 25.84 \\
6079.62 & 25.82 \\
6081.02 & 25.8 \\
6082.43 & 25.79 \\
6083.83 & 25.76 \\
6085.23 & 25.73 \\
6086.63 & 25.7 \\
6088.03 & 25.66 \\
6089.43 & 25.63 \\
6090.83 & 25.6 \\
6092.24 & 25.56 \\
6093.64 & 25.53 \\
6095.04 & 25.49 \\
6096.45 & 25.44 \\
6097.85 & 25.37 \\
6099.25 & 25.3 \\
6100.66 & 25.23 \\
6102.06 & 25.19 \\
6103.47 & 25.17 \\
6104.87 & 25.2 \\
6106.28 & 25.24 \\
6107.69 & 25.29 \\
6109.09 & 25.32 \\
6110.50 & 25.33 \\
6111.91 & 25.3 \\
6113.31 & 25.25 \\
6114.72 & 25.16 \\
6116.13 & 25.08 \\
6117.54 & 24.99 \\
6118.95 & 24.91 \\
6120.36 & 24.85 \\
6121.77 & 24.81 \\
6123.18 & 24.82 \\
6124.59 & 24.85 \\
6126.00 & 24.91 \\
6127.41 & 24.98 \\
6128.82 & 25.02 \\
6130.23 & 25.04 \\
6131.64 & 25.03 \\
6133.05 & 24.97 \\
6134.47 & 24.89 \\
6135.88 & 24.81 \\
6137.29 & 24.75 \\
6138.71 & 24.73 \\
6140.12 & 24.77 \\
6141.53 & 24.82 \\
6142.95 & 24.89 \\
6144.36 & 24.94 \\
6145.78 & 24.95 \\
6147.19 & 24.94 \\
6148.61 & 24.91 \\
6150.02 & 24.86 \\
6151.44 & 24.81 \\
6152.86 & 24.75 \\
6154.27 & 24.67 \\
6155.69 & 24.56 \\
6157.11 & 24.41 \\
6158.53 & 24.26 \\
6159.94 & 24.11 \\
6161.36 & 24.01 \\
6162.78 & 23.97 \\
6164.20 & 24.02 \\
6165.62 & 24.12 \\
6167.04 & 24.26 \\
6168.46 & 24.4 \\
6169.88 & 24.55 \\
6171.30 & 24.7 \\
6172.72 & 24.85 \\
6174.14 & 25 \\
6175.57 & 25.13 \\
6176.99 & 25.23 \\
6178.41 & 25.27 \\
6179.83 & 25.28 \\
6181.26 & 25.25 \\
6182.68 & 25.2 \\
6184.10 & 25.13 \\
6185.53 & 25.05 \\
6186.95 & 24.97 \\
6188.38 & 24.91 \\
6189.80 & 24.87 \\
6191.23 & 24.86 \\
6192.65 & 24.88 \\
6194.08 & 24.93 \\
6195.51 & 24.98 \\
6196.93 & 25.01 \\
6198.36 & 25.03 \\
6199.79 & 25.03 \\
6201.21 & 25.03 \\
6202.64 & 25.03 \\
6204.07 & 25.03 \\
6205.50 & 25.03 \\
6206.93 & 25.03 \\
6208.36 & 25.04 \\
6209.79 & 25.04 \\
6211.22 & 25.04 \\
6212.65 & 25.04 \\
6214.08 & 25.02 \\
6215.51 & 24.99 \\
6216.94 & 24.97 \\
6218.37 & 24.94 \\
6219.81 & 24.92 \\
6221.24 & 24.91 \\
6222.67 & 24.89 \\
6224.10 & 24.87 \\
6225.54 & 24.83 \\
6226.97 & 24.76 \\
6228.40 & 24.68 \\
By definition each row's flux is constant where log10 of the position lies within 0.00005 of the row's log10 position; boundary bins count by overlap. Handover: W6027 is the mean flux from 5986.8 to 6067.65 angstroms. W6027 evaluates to 25.8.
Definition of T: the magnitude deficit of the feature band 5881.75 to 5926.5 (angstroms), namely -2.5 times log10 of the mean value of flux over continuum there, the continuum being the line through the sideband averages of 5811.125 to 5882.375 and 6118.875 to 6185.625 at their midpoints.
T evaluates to 0.03 mag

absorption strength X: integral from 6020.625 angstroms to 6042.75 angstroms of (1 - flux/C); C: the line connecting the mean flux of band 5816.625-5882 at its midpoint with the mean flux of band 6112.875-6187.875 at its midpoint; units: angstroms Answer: -0.32 angstroms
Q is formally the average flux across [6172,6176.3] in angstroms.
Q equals 25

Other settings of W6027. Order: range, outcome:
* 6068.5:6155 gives 25.2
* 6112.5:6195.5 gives 24.8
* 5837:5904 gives 26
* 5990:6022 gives 25.7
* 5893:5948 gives 26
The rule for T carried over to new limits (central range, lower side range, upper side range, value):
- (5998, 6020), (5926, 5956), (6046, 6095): 0.01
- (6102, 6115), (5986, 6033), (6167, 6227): 0.00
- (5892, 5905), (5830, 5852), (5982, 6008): 0.07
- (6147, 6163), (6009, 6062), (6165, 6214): 0.03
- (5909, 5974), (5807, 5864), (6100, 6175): -0.01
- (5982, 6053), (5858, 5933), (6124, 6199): -0.02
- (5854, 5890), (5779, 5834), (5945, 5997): 0.02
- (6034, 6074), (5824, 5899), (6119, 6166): -0.03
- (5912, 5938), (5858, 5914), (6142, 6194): -0.03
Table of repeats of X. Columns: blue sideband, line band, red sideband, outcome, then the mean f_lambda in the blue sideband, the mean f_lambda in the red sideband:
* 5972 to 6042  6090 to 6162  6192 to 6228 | 1.0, 25.9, 25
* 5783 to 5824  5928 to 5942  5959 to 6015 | 0.1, 27.2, 26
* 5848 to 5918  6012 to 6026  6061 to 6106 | 0.1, 25.9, 25.6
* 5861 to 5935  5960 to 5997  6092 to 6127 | -0.7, 25.9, 25.2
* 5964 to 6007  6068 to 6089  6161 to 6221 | -0.2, 26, 24.9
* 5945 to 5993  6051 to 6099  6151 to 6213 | -0.3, 26.2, 24.8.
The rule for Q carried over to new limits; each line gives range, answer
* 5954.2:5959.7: 26.4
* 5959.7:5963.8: 26.6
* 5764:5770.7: 27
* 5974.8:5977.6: 26.2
